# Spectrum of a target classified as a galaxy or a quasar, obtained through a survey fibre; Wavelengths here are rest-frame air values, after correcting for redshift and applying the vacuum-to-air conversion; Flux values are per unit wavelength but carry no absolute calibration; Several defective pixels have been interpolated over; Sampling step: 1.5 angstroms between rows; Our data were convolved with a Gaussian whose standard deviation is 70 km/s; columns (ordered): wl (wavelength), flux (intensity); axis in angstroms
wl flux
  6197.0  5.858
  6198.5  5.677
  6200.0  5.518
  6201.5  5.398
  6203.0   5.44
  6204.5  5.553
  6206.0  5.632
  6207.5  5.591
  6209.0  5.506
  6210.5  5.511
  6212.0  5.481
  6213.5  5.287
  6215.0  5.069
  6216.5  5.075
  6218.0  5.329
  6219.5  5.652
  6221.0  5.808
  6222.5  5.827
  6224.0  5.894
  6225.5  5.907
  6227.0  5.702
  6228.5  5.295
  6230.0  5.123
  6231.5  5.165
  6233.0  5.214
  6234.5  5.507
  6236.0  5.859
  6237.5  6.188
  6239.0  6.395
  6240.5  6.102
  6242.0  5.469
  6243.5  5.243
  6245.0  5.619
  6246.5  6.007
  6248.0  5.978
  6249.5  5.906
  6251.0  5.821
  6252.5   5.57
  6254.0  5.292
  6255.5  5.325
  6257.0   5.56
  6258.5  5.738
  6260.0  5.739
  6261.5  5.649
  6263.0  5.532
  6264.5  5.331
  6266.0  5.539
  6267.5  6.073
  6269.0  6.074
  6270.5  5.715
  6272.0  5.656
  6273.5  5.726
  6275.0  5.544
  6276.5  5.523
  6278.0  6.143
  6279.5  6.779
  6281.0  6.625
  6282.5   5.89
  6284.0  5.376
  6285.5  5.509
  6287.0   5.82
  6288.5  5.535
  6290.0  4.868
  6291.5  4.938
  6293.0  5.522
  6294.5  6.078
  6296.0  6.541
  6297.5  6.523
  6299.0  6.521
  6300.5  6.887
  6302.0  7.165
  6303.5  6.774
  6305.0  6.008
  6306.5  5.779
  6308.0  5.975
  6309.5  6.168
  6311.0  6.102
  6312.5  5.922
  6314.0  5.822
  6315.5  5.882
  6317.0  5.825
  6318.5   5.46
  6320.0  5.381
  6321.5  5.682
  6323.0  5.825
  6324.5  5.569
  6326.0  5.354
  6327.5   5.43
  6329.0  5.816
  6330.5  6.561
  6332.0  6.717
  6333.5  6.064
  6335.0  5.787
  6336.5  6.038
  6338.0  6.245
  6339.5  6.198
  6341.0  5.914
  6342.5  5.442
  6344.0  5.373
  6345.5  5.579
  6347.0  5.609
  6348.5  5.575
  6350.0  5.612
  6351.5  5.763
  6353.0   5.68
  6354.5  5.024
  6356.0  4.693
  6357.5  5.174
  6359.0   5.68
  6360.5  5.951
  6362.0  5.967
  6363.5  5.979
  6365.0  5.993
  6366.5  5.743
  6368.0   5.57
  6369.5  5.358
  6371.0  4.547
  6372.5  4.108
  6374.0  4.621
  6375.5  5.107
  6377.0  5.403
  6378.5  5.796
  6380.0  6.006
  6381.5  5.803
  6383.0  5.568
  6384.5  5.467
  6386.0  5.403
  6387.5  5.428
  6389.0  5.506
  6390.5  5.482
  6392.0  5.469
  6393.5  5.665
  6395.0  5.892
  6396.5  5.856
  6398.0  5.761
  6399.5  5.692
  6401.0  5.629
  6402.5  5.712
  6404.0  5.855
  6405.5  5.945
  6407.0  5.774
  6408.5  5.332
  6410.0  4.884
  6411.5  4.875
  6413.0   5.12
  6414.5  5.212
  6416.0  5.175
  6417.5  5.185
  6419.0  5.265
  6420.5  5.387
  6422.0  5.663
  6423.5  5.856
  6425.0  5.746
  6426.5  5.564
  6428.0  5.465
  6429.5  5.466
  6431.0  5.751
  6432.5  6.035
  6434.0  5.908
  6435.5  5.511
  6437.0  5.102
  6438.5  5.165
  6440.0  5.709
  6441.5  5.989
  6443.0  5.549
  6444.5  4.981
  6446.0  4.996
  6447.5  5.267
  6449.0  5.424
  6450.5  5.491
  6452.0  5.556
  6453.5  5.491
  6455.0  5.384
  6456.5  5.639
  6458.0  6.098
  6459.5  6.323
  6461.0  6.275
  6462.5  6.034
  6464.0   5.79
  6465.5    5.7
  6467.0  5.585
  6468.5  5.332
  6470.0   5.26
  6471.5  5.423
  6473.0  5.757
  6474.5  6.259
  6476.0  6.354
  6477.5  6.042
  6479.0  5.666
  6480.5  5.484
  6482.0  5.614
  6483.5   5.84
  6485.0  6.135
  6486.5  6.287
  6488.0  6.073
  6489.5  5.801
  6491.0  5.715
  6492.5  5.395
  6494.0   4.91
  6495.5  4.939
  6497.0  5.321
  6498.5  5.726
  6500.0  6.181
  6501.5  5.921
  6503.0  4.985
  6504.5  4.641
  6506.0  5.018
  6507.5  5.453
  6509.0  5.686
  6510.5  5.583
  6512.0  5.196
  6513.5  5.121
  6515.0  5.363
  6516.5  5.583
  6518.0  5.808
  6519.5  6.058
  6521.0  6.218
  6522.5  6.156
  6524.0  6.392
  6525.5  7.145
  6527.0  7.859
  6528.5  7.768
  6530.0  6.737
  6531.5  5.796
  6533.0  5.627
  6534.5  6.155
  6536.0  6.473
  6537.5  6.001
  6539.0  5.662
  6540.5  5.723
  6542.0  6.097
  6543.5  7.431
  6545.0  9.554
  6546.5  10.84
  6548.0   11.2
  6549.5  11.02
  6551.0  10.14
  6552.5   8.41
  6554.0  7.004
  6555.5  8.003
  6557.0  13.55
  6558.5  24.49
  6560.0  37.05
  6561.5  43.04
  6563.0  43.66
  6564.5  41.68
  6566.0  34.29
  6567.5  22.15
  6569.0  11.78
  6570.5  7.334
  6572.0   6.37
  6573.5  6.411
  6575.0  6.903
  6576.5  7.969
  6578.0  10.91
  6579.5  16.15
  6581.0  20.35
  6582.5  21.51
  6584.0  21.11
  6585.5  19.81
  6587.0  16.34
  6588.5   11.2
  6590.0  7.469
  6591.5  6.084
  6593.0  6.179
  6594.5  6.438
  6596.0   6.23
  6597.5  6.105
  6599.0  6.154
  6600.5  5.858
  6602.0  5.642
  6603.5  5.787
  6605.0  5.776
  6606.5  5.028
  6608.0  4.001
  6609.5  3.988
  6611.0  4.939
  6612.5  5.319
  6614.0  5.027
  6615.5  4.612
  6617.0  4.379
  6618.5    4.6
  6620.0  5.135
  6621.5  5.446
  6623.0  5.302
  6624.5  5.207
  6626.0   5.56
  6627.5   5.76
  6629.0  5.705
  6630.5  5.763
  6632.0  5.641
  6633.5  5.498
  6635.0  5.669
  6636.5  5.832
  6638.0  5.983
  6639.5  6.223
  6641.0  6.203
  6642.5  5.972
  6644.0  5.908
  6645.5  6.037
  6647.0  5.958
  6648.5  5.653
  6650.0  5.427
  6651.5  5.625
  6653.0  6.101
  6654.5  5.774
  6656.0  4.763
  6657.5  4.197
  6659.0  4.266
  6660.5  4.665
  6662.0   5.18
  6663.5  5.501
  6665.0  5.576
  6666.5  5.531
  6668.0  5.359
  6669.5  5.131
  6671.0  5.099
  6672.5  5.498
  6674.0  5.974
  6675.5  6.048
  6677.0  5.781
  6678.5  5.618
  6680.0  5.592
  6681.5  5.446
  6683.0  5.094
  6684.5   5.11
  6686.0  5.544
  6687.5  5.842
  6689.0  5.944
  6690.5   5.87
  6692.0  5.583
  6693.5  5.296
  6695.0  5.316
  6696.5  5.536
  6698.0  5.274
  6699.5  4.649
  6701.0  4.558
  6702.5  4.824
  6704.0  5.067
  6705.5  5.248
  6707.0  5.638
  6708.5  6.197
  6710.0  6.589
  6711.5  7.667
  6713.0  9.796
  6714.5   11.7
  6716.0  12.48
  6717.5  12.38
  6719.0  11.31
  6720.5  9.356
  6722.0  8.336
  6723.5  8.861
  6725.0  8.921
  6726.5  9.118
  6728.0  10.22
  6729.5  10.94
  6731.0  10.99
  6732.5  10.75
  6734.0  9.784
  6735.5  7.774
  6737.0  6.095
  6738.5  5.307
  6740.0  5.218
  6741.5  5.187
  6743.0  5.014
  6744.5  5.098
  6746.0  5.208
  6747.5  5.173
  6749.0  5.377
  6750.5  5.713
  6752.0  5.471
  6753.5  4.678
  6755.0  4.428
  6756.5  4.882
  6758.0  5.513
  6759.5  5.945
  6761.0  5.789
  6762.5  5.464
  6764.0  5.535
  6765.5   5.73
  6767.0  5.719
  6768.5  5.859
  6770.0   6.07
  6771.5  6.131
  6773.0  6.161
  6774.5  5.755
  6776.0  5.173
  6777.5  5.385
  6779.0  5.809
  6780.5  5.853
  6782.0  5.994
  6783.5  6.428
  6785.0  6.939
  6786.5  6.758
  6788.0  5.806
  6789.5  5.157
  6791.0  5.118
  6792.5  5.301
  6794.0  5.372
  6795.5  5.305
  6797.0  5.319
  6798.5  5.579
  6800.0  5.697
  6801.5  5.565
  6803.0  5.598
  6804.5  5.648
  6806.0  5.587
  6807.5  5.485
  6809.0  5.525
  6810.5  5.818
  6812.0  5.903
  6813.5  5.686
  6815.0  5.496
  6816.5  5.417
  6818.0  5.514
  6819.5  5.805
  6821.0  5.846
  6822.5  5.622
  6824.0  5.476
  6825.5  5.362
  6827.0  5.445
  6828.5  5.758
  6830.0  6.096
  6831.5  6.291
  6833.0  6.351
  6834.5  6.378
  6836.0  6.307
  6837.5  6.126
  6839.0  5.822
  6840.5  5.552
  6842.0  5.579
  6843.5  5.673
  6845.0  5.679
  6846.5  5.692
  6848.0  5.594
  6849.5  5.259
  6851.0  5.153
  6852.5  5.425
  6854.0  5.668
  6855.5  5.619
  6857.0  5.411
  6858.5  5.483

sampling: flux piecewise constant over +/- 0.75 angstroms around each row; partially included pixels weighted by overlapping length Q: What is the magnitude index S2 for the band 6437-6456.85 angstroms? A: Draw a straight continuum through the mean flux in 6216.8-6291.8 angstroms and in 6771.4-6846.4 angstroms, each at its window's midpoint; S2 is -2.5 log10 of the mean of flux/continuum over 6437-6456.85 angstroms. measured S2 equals 0.056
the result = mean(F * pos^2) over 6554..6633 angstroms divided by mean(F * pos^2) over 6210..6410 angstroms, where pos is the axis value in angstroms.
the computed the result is 2.2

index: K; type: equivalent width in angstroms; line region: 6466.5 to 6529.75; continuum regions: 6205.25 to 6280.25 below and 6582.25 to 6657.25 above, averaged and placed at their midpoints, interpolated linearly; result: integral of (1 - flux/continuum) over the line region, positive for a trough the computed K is 5.8 angstroms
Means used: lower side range 5.65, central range 5.8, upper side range 6.72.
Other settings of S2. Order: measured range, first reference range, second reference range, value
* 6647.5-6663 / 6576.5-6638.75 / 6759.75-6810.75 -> 0.36 mag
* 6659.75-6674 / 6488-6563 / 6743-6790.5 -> 0.29 mag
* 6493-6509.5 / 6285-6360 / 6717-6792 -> 0.16 mag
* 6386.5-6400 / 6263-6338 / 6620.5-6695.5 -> 0.03 mag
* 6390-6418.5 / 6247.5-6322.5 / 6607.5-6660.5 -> 0.04 mag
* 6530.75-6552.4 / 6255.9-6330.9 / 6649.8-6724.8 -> -0.25 mag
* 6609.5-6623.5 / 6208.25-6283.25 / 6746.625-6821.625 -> 0.15 mag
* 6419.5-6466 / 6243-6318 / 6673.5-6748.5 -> 0.12 mag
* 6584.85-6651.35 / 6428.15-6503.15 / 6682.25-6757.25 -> 0.02 mag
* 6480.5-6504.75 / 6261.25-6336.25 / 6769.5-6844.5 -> 0.05 mag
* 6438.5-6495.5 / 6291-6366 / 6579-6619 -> 0.28 mag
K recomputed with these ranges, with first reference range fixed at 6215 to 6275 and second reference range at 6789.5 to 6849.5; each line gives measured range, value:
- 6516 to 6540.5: -2.9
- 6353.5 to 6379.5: 1.4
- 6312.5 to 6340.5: -1.1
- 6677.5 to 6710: 1.4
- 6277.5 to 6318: -2.7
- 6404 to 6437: 1.0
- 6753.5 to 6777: 0.4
